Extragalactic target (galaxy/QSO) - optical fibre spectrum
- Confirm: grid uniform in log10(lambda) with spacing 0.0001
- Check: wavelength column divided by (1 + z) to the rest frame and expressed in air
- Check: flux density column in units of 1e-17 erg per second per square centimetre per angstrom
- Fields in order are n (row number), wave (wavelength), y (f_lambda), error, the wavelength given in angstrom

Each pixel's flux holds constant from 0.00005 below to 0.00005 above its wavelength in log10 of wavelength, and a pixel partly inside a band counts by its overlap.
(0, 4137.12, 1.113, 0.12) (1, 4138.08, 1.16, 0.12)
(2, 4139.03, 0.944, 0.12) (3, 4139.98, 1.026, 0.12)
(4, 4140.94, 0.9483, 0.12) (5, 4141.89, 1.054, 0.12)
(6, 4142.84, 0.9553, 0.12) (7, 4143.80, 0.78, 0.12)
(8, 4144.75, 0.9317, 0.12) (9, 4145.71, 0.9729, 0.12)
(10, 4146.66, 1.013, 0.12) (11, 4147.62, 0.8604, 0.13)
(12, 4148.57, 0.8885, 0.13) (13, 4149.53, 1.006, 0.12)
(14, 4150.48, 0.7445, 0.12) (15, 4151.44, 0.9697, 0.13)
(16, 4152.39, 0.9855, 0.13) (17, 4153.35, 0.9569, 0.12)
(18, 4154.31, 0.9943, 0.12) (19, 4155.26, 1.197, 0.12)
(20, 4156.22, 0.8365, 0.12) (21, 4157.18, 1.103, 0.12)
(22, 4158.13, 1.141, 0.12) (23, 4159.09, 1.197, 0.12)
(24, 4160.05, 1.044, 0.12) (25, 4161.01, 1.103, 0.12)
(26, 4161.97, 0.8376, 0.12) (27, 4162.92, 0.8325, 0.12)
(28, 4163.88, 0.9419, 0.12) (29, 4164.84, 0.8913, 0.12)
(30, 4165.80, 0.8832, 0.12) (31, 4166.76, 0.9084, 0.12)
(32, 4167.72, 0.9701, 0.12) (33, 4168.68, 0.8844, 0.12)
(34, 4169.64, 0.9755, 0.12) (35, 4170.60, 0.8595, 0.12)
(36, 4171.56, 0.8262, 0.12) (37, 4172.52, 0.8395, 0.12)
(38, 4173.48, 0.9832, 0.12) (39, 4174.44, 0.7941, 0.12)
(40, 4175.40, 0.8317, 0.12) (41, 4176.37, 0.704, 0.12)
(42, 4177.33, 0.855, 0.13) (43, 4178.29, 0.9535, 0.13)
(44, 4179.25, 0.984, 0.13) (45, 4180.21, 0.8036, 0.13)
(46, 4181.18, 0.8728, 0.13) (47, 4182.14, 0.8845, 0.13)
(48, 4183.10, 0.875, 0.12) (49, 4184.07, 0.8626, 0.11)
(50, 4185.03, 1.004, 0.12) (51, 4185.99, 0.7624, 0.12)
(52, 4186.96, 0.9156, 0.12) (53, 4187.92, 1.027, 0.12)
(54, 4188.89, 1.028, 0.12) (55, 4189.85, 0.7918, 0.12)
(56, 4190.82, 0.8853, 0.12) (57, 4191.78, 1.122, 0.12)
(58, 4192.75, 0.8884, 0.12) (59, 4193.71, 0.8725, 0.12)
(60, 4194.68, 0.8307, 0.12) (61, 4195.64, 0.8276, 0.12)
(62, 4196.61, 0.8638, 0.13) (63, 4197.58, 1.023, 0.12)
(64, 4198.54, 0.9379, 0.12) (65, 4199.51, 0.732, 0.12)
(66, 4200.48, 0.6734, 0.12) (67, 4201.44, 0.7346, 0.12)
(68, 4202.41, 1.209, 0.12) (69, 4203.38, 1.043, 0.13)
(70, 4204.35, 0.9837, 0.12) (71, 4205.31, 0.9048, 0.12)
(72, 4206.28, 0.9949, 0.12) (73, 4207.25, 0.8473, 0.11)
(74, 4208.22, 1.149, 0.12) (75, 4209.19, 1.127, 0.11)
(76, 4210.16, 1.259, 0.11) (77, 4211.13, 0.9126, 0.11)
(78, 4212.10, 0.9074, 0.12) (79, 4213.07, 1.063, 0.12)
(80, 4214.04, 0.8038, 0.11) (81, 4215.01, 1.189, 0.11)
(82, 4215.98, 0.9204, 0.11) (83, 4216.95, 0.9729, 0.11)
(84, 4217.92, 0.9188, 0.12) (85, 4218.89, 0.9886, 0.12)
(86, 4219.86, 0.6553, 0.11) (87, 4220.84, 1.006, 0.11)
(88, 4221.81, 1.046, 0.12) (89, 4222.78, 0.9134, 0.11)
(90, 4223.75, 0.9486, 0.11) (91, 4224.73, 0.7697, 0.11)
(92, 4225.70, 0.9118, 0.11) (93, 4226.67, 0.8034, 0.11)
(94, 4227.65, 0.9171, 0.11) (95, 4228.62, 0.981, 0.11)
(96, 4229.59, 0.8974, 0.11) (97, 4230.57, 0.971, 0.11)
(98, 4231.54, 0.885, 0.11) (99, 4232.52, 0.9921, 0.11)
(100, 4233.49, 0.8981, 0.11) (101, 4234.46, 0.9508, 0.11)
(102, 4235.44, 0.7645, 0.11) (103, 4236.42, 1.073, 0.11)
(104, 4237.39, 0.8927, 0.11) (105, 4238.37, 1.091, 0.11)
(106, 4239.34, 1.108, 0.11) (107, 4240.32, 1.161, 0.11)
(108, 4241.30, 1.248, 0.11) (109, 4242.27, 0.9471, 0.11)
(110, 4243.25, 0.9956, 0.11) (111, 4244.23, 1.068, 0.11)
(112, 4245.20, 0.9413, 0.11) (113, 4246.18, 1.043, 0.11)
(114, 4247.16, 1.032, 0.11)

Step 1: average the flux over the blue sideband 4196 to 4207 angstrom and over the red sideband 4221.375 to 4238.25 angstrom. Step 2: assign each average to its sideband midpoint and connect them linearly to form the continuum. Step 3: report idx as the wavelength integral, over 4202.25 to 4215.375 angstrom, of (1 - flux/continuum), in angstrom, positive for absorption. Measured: -1.5 angstrom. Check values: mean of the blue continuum 0.916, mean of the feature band 1.02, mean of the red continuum 0.922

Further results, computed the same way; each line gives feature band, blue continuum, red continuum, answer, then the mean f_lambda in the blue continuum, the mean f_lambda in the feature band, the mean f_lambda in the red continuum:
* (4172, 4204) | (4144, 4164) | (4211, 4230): 2.0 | 0.977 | 0.892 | 0.927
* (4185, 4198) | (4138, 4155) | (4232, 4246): 0.9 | 0.954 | 0.913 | 1.01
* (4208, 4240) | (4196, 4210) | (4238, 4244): 2.1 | 0.951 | 0.96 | 1.09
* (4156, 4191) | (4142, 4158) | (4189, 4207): 0.6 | 0.957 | 0.917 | 0.909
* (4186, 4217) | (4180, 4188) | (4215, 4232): -1.6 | 0.885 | 0.948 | 0.92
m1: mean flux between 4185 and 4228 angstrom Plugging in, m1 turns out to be 0.934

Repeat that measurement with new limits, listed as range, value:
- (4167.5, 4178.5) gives 0.869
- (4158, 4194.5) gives 0.914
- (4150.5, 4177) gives 0.94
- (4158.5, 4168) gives 0.962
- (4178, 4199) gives 0.91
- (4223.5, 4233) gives 0.906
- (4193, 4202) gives 0.838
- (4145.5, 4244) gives 0.942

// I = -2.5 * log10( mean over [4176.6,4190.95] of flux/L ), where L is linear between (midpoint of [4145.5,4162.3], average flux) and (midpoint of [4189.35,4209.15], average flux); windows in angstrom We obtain 0.06 mag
